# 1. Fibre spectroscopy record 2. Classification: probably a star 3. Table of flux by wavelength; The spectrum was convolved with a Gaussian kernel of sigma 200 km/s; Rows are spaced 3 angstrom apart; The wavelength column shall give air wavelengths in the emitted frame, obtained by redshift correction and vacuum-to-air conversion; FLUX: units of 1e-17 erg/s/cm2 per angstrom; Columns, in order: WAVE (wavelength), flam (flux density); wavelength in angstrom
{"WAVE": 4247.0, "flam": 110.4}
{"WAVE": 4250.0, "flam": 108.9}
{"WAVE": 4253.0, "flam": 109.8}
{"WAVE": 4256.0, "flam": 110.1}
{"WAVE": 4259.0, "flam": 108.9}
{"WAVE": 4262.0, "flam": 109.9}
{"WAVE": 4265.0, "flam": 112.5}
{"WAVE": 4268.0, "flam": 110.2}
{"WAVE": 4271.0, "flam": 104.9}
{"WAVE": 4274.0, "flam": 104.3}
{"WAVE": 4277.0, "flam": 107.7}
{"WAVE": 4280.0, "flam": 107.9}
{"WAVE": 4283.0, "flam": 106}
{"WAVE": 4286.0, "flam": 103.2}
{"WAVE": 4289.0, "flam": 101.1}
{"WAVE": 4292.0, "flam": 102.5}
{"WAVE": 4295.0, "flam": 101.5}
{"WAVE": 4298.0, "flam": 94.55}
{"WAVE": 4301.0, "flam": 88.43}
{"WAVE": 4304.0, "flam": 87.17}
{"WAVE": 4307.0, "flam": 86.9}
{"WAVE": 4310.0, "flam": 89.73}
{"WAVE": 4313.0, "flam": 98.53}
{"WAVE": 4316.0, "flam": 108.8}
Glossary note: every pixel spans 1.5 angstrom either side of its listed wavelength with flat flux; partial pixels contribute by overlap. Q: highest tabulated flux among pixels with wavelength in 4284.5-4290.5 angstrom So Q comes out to 103.2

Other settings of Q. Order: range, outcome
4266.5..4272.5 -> 110.2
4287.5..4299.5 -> 102.5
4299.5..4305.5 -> 88.43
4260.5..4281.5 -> 112.5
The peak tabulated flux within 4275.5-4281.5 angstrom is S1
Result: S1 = 107.9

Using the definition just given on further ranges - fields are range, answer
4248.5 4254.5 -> 109.8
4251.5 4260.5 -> 110.1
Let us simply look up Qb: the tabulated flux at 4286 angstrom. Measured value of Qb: 103.2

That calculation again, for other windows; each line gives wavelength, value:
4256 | 110.1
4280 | 107.9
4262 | 109.9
